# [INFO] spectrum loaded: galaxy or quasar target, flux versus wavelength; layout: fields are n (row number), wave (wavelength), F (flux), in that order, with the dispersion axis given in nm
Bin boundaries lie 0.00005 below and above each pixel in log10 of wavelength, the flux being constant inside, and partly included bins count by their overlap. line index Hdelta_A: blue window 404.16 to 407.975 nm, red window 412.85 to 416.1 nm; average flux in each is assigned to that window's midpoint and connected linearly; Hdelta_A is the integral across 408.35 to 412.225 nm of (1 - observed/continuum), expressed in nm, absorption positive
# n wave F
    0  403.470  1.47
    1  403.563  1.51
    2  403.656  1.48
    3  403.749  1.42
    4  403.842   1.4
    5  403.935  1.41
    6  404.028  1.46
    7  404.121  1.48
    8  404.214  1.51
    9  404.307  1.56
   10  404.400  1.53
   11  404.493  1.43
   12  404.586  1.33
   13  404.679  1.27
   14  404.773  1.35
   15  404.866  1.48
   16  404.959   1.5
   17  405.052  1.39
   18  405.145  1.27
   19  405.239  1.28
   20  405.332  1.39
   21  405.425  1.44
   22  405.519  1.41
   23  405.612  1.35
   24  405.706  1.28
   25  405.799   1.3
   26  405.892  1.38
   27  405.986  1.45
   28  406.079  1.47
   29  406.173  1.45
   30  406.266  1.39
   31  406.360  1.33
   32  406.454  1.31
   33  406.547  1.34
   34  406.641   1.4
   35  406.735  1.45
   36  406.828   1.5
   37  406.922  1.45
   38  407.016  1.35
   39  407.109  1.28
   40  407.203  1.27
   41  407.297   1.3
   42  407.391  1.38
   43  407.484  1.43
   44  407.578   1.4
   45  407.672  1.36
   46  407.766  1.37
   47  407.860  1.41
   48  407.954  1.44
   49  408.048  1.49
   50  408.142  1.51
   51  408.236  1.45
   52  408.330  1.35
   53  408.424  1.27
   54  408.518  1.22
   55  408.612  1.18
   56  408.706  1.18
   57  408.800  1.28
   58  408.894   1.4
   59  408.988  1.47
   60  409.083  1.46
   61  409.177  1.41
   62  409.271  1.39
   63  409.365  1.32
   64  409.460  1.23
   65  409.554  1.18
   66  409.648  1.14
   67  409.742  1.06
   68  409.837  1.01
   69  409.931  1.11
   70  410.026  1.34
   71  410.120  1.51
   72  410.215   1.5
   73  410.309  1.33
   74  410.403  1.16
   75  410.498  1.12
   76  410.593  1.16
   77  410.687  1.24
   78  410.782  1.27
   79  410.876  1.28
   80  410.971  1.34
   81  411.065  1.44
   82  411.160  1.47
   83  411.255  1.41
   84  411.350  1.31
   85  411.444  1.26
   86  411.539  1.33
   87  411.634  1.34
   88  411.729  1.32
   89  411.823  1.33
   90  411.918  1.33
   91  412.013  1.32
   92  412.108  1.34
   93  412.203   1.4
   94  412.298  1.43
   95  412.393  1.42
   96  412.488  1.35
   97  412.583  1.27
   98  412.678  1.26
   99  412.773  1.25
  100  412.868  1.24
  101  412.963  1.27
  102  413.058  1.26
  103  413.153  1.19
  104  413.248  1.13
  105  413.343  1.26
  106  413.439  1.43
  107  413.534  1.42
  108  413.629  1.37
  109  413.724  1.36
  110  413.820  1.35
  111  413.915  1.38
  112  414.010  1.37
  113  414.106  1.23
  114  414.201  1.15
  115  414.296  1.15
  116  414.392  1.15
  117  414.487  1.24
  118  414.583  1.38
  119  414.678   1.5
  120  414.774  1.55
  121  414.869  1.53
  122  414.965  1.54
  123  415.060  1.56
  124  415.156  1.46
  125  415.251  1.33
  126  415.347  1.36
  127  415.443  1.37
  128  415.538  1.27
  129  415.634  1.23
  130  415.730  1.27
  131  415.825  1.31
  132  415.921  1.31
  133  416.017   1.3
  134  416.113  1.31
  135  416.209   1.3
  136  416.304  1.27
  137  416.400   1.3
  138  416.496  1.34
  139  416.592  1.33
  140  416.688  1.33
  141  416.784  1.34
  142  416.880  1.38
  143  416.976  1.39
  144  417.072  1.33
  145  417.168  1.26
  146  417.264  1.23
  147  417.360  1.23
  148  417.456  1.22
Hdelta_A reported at 0.18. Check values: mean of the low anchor 1.39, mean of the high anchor 1.33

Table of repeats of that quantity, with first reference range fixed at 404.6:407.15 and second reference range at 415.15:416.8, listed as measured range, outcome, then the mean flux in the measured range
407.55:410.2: 0.08 nm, 1.32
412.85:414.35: 0.05 nm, 1.29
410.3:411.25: 0.04 nm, 1.28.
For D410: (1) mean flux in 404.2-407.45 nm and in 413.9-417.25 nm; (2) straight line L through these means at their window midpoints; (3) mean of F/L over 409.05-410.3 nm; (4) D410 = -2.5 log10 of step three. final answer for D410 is 0.070 mag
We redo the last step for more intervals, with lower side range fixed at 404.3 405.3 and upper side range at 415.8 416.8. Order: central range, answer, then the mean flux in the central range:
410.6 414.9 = 0.011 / 1.32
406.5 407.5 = 0.001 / 1.38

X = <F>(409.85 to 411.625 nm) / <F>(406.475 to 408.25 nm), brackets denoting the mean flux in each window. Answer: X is 0.9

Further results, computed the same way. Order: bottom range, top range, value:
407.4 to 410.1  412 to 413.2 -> 0.99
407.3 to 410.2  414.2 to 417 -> 1.01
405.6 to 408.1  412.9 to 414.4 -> 0.93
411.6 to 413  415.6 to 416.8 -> 0.98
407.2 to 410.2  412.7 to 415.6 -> 1.01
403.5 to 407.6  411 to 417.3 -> 0.95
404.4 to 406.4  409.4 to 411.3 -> 0.92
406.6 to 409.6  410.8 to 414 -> 0.98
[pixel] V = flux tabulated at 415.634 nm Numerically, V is 1.23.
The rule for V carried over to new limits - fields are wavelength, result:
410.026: 1.34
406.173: 1.45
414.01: 1.37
